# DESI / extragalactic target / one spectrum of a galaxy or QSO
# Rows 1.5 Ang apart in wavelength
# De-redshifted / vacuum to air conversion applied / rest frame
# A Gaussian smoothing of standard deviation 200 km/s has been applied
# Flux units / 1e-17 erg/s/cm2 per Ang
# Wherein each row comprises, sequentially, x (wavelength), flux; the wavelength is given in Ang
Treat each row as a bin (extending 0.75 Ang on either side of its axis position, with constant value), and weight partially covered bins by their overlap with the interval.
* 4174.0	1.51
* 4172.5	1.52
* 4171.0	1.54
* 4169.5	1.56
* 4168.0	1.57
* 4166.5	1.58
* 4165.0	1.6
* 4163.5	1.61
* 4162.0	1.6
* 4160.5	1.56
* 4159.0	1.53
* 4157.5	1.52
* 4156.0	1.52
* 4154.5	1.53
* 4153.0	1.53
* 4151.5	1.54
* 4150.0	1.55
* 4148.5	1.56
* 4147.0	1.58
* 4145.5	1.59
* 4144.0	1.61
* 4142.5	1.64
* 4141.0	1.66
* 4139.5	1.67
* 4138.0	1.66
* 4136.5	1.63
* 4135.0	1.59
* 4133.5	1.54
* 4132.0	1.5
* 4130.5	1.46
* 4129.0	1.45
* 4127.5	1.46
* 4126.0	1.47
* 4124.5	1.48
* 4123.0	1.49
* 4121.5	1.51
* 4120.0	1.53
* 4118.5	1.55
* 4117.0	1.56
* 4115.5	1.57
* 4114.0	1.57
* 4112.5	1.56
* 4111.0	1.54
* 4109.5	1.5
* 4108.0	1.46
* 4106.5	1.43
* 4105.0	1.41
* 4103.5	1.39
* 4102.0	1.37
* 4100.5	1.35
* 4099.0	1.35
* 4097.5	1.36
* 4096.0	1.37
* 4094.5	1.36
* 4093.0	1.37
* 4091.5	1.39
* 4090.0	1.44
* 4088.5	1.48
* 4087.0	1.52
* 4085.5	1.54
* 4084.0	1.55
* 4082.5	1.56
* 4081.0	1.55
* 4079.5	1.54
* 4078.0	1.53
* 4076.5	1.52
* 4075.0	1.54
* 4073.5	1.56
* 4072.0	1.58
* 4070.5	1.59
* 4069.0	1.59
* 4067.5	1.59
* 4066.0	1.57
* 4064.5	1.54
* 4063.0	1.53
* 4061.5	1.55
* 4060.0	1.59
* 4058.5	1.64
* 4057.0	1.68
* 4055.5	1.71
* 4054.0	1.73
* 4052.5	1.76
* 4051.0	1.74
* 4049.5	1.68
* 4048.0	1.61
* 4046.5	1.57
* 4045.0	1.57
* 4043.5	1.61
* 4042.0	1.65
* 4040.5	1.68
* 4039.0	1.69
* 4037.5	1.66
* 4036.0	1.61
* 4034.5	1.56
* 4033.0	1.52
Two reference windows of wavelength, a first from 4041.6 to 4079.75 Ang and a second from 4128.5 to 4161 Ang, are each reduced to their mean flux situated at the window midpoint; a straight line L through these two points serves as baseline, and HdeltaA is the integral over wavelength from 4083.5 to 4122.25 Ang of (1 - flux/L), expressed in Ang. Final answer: 3.0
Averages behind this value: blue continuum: 1.61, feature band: 1.46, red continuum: 1.57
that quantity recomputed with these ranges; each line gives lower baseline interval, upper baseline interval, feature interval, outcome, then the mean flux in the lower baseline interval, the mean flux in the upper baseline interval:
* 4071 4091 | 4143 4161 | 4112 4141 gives 0.0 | 1.53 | 1.55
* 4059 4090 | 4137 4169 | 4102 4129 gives 1.2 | 1.55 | 1.58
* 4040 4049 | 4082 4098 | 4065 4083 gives -0.6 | 1.61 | 1.45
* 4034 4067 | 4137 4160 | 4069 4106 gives 3.3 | 1.63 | 1.58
